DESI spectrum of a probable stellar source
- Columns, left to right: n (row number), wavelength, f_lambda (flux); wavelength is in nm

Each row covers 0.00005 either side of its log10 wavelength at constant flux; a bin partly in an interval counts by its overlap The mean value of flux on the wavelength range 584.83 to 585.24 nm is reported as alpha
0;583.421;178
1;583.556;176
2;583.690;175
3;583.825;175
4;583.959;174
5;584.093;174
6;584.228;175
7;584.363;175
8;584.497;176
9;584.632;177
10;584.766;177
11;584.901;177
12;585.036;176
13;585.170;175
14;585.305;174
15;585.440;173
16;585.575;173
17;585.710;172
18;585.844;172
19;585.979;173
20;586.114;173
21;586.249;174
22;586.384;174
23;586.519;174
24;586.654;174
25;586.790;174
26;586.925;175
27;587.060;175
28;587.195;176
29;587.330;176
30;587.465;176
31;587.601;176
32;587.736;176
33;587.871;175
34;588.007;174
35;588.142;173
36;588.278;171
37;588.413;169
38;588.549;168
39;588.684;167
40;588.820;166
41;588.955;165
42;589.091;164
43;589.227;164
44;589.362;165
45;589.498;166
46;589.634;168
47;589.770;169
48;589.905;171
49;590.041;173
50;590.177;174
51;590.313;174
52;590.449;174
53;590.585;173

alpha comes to 176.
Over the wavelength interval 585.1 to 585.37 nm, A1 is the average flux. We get 175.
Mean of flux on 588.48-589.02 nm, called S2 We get 167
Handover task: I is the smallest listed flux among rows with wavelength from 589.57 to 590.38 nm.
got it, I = 168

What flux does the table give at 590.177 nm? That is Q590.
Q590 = 174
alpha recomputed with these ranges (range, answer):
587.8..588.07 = 174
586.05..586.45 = 174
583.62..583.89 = 175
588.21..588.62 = 169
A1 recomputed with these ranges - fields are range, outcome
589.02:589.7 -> 165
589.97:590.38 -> 173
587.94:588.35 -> 173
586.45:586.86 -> 174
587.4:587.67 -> 176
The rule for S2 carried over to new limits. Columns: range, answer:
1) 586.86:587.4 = 176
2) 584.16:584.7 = 176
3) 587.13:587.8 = 176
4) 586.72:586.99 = 174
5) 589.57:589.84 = 169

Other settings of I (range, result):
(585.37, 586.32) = 172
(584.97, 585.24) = 175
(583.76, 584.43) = 174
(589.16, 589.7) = 164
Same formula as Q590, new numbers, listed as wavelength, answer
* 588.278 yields 171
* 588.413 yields 169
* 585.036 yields 176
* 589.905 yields 171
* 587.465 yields 176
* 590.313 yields 174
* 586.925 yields 175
